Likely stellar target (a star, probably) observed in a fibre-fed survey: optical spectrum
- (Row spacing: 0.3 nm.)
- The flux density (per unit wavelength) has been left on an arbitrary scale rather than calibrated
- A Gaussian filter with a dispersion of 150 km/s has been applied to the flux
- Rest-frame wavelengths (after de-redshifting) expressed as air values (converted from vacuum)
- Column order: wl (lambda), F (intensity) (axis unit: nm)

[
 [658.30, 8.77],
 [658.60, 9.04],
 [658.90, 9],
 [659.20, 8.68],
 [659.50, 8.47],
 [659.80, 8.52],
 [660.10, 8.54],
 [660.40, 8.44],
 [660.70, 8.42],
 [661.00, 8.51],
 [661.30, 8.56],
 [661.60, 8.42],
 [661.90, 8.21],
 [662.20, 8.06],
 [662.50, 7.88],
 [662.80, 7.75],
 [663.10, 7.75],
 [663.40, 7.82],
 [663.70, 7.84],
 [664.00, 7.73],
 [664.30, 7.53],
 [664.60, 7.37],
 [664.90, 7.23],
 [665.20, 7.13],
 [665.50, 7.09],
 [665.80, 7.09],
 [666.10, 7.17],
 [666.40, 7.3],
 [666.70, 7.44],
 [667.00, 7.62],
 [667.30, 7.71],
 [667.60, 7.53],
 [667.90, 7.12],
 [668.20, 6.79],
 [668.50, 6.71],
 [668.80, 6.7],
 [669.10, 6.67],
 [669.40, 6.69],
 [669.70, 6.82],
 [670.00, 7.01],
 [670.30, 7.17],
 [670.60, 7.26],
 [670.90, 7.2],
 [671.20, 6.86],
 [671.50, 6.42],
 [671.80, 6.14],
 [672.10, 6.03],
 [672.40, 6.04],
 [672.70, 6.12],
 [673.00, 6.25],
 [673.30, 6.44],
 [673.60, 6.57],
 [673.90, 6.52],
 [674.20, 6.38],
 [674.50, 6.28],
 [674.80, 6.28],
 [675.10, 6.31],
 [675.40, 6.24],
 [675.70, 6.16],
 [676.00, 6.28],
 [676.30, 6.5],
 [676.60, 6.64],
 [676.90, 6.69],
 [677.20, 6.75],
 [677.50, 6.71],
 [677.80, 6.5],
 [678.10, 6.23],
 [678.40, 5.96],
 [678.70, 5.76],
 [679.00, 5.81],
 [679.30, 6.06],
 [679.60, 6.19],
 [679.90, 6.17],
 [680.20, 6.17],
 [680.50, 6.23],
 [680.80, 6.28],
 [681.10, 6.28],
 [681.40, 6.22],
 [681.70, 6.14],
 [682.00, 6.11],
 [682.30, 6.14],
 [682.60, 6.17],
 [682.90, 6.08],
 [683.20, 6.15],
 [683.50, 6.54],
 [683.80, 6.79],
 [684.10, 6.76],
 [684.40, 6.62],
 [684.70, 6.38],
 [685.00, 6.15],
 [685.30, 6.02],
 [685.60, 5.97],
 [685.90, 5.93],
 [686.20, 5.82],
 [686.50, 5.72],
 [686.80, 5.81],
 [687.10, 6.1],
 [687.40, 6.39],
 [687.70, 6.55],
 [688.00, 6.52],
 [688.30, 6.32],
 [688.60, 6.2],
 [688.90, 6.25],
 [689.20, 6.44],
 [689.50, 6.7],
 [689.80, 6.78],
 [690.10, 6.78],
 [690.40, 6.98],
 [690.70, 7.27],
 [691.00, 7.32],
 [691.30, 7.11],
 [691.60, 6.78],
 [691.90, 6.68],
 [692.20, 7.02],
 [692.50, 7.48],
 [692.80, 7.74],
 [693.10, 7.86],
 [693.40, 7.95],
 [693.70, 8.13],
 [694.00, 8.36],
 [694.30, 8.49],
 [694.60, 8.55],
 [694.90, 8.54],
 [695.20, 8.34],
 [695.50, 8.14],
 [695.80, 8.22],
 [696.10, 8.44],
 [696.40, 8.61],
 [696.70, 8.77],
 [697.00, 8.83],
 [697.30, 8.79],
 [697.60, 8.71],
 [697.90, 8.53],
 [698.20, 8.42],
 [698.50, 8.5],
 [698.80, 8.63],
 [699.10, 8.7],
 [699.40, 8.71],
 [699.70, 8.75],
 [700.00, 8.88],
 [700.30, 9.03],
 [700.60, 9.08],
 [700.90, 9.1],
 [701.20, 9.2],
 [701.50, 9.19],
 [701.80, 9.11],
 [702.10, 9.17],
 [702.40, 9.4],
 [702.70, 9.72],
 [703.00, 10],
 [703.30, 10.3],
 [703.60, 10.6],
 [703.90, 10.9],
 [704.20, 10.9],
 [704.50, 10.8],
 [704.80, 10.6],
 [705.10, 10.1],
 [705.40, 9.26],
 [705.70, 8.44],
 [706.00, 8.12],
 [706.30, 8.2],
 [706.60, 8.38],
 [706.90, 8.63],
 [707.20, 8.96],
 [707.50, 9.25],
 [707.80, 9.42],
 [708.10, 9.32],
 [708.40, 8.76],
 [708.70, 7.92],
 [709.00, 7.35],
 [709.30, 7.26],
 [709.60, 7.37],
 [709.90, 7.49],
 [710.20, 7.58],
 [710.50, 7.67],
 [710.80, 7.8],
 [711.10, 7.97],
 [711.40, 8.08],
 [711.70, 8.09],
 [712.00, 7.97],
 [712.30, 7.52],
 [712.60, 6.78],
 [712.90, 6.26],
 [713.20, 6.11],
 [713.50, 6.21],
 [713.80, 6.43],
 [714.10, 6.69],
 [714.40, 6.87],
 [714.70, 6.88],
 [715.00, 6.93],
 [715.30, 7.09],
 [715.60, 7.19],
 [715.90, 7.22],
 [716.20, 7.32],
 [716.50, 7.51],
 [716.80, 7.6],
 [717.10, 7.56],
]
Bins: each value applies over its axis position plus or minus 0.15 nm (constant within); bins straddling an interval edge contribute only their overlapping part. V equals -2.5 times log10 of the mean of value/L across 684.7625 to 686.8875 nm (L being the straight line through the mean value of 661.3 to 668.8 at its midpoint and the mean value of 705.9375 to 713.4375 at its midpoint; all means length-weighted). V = 0.28 mag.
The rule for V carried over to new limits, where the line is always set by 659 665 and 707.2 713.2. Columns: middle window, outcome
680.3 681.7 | 0.27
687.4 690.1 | 0.22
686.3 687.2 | 0.34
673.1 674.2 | 0.23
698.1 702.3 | -0.13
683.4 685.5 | 0.23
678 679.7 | 0.32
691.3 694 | 0.07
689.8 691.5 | 0.13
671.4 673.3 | 0.29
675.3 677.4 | 0.23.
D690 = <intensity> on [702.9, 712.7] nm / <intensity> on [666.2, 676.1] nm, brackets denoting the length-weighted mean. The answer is 1.30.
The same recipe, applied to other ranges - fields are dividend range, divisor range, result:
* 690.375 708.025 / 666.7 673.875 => 1.29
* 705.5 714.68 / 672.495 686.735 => 1.24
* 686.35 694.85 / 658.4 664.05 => 0.85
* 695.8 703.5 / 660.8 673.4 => 1.24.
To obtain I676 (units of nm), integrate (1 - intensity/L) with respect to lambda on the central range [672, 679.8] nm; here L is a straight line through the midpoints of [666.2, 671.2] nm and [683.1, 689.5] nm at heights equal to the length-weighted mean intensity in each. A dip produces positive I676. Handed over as 0.535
